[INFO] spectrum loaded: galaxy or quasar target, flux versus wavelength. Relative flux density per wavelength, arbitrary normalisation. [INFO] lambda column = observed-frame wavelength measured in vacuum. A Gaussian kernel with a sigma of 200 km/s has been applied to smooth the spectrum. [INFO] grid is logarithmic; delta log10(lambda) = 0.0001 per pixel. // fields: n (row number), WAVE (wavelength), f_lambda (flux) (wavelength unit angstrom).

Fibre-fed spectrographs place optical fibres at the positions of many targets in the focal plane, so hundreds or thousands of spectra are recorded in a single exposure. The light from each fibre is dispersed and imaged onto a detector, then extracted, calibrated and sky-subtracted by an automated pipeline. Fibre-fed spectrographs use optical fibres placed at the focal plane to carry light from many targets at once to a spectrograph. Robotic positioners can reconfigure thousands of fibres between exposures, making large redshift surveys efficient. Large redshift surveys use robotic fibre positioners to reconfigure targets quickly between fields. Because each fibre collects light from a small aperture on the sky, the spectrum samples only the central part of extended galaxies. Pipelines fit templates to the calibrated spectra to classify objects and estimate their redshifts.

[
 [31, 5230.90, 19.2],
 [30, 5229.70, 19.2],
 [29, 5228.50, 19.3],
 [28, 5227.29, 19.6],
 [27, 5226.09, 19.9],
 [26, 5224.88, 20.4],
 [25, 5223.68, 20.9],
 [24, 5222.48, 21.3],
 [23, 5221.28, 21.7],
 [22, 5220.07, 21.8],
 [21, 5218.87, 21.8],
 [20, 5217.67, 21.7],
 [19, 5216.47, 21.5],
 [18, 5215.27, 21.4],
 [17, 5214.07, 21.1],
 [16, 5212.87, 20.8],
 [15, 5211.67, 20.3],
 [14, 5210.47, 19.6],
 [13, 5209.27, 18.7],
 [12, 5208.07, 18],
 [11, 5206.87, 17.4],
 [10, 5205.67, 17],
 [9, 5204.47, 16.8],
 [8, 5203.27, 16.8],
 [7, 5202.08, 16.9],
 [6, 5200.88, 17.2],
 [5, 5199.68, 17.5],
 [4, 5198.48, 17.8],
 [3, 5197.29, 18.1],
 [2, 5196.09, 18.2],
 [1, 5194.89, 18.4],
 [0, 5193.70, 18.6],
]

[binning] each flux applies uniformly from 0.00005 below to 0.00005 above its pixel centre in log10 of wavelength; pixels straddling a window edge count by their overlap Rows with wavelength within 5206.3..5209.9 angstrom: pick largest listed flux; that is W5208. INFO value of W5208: 18.7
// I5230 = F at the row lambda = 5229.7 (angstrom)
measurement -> 19.2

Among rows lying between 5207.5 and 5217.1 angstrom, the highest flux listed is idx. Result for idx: 21.5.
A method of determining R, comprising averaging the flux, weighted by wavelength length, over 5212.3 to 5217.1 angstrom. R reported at 21.2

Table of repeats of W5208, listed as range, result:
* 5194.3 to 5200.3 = 18.4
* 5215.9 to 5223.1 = 21.8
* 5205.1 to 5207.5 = 17.4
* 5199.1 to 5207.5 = 17.5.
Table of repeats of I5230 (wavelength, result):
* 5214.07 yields 21.1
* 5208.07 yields 18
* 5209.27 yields 18.7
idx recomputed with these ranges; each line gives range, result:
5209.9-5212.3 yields 20.3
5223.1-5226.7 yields 20.9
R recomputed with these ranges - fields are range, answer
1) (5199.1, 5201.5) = 17.3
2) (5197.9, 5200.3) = 17.6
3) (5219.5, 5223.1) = 21.6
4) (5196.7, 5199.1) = 18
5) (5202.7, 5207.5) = 17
